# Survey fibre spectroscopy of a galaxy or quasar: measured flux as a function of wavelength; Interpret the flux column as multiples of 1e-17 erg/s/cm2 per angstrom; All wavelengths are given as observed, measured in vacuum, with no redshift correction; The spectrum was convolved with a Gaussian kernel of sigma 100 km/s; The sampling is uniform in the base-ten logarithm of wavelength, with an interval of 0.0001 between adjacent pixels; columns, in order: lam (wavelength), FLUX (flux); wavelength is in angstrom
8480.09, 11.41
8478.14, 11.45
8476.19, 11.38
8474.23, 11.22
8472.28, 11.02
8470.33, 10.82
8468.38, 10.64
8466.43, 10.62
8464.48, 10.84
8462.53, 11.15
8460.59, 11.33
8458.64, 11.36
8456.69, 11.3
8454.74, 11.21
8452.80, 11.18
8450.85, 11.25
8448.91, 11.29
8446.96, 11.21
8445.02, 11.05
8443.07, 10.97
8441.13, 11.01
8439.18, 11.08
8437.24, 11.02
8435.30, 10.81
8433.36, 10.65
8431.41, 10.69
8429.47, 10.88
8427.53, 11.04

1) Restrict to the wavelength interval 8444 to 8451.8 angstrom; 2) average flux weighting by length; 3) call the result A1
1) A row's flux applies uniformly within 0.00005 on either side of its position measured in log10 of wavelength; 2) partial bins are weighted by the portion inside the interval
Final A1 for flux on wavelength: 11.2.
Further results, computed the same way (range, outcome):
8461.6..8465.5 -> 11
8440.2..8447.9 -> 11.1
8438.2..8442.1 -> 11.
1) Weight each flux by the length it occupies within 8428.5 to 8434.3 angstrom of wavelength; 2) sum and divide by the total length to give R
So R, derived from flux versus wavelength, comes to 10.7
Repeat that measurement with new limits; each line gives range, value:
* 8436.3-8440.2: 11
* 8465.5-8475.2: 10.9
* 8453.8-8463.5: 11.3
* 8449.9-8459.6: 11.3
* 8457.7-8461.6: 11.4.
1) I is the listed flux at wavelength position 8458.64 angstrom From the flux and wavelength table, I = 11.36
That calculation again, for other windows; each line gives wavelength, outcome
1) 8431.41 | 10.69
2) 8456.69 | 11.3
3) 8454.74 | 11.21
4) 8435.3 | 10.81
